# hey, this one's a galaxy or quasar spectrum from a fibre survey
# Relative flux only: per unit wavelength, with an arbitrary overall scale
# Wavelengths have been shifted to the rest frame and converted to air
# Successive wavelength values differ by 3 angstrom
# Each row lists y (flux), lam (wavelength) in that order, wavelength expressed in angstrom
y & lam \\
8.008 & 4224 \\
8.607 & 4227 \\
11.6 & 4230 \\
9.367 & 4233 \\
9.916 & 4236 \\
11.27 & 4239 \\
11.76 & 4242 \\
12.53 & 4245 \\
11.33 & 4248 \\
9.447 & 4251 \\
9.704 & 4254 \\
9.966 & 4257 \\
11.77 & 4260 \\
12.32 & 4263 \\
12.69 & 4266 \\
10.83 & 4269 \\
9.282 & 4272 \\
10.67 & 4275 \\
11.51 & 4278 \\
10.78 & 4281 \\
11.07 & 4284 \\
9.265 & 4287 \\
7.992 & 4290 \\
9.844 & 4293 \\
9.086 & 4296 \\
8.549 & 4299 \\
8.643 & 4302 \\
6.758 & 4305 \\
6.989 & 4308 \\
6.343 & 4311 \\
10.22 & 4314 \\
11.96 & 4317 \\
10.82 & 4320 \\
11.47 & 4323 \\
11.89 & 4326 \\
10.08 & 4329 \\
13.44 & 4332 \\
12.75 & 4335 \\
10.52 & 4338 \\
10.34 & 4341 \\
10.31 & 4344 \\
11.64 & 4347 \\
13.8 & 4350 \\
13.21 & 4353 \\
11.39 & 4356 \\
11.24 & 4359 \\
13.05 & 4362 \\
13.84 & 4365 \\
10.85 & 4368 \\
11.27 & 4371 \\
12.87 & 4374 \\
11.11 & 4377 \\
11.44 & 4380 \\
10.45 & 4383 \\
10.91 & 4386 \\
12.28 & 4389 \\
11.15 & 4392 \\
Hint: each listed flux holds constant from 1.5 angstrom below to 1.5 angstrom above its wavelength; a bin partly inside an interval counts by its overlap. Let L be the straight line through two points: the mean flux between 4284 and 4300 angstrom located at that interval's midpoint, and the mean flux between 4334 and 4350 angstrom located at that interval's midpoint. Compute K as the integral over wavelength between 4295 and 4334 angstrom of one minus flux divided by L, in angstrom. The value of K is 1.6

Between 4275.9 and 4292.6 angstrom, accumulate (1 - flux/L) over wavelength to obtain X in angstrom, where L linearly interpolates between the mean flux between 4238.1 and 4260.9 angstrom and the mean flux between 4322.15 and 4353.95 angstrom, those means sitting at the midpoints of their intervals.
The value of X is 1.7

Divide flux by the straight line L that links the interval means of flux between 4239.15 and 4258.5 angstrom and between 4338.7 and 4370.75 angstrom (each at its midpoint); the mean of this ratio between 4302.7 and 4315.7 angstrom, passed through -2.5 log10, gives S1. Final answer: 0.43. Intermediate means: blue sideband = 10.8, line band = 7.71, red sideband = 11.9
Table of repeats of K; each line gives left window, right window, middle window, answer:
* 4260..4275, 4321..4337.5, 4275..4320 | 8.6 angstrom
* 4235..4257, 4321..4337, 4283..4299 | 2.9 angstrom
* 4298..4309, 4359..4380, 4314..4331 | -4.3 angstrom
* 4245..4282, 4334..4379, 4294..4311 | 5.1 angstrom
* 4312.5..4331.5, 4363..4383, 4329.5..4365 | -1.5 angstrom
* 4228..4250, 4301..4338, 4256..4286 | -1.1 angstrom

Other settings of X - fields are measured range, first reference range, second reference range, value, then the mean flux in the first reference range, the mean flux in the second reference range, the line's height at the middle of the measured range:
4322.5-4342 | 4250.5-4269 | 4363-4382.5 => 0.1 angstrom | 11.1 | 11.9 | 11.6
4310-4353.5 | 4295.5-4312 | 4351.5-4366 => -5.0 angstrom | 7.69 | 12.5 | 10.1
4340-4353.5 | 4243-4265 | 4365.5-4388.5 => -0.6 angstrom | 11.1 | 11.4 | 11.3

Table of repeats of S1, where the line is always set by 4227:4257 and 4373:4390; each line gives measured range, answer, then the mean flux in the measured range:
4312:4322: 0.027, 10.8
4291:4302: 0.208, 9.04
